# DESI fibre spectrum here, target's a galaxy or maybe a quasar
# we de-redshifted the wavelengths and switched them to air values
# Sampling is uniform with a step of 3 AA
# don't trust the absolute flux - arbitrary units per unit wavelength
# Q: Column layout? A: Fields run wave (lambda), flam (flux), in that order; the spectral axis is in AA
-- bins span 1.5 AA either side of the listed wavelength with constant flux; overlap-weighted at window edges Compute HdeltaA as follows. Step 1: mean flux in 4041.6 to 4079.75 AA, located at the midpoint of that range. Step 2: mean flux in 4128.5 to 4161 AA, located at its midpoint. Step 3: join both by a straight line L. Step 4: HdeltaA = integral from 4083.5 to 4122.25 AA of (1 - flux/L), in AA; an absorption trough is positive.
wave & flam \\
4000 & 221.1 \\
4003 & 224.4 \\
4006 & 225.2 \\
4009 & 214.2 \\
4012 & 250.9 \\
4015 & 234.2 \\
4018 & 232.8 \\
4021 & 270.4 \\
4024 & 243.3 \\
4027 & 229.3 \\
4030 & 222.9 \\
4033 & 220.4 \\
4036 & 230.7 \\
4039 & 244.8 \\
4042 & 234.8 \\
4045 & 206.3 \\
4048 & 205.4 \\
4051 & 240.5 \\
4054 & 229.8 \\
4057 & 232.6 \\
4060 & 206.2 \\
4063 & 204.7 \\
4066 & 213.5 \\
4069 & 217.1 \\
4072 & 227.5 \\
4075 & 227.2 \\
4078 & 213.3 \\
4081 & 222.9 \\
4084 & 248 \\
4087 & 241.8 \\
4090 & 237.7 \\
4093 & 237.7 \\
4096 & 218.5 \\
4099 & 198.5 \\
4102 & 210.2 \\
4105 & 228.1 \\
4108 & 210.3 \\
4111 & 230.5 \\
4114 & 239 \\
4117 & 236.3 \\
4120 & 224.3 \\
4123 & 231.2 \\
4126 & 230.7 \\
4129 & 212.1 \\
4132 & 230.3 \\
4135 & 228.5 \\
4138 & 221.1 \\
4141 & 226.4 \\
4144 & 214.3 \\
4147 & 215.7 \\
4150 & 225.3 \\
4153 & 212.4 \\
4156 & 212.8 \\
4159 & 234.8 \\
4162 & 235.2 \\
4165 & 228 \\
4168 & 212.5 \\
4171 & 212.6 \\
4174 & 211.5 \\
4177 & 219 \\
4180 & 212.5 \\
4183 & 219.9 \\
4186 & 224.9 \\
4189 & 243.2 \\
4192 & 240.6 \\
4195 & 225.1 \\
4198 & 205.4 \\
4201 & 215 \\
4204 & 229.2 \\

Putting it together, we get -1.2 AA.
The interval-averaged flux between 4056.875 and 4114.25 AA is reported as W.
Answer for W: 223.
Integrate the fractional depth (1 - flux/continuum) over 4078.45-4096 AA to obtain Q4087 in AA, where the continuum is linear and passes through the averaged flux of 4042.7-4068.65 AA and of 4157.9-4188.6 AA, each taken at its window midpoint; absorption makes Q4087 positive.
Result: -1.3 AA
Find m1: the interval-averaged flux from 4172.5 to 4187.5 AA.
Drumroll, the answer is 218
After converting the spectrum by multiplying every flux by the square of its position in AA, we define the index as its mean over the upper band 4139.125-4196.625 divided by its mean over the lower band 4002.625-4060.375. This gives 1.0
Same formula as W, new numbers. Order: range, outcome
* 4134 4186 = 220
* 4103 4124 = 228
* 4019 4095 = 228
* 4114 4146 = 226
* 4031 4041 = 232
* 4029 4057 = 227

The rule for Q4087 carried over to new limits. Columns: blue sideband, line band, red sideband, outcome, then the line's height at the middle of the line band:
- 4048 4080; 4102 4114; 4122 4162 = -0.1 AA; 222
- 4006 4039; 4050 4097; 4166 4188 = 0.6 AA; 229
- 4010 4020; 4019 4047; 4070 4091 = 0.5 AA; 237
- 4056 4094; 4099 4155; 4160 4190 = 0.1 AA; 223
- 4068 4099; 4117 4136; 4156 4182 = -0.2 AA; 224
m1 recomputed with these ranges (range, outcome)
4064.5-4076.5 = 221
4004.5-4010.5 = 220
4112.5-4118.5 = 238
